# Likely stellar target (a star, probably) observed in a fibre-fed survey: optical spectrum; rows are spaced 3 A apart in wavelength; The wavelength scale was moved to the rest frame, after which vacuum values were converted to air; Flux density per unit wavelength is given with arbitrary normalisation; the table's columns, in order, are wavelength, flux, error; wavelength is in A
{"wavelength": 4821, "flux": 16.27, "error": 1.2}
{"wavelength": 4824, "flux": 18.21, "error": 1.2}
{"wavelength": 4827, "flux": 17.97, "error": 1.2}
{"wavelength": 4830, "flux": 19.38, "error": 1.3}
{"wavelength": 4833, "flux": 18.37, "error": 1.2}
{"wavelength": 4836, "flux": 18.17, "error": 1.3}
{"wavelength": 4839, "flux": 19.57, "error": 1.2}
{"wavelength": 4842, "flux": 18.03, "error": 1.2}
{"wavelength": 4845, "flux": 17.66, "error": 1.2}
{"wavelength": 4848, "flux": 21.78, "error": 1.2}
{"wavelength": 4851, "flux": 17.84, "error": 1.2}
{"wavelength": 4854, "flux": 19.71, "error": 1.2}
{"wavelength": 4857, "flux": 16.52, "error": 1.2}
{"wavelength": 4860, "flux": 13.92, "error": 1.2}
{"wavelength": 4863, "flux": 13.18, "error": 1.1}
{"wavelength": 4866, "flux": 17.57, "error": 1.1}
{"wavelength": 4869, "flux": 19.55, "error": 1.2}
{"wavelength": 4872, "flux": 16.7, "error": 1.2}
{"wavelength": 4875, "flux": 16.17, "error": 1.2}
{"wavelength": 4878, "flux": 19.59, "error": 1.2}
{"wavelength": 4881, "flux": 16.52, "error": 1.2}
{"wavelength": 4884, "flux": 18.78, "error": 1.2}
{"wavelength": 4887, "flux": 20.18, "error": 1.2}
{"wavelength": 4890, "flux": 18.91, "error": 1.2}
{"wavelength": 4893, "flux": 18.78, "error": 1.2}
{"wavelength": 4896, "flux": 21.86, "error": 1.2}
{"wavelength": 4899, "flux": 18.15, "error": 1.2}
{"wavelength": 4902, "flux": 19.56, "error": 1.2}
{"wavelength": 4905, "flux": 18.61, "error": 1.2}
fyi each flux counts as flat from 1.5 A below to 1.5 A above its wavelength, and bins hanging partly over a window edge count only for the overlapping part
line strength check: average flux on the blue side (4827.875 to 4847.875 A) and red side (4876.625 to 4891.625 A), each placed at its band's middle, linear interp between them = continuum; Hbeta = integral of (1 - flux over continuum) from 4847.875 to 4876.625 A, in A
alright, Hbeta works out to 2.6 A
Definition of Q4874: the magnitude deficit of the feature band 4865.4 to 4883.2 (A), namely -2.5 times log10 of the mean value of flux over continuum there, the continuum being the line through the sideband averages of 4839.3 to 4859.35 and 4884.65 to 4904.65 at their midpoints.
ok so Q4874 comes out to 0.08 mag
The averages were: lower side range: 18.5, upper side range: 19.5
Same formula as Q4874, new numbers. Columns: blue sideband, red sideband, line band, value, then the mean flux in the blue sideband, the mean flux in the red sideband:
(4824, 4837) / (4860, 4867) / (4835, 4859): -0.118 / 18.5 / 14.9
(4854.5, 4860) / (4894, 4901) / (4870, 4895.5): 0.014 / 16.4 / 19.9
